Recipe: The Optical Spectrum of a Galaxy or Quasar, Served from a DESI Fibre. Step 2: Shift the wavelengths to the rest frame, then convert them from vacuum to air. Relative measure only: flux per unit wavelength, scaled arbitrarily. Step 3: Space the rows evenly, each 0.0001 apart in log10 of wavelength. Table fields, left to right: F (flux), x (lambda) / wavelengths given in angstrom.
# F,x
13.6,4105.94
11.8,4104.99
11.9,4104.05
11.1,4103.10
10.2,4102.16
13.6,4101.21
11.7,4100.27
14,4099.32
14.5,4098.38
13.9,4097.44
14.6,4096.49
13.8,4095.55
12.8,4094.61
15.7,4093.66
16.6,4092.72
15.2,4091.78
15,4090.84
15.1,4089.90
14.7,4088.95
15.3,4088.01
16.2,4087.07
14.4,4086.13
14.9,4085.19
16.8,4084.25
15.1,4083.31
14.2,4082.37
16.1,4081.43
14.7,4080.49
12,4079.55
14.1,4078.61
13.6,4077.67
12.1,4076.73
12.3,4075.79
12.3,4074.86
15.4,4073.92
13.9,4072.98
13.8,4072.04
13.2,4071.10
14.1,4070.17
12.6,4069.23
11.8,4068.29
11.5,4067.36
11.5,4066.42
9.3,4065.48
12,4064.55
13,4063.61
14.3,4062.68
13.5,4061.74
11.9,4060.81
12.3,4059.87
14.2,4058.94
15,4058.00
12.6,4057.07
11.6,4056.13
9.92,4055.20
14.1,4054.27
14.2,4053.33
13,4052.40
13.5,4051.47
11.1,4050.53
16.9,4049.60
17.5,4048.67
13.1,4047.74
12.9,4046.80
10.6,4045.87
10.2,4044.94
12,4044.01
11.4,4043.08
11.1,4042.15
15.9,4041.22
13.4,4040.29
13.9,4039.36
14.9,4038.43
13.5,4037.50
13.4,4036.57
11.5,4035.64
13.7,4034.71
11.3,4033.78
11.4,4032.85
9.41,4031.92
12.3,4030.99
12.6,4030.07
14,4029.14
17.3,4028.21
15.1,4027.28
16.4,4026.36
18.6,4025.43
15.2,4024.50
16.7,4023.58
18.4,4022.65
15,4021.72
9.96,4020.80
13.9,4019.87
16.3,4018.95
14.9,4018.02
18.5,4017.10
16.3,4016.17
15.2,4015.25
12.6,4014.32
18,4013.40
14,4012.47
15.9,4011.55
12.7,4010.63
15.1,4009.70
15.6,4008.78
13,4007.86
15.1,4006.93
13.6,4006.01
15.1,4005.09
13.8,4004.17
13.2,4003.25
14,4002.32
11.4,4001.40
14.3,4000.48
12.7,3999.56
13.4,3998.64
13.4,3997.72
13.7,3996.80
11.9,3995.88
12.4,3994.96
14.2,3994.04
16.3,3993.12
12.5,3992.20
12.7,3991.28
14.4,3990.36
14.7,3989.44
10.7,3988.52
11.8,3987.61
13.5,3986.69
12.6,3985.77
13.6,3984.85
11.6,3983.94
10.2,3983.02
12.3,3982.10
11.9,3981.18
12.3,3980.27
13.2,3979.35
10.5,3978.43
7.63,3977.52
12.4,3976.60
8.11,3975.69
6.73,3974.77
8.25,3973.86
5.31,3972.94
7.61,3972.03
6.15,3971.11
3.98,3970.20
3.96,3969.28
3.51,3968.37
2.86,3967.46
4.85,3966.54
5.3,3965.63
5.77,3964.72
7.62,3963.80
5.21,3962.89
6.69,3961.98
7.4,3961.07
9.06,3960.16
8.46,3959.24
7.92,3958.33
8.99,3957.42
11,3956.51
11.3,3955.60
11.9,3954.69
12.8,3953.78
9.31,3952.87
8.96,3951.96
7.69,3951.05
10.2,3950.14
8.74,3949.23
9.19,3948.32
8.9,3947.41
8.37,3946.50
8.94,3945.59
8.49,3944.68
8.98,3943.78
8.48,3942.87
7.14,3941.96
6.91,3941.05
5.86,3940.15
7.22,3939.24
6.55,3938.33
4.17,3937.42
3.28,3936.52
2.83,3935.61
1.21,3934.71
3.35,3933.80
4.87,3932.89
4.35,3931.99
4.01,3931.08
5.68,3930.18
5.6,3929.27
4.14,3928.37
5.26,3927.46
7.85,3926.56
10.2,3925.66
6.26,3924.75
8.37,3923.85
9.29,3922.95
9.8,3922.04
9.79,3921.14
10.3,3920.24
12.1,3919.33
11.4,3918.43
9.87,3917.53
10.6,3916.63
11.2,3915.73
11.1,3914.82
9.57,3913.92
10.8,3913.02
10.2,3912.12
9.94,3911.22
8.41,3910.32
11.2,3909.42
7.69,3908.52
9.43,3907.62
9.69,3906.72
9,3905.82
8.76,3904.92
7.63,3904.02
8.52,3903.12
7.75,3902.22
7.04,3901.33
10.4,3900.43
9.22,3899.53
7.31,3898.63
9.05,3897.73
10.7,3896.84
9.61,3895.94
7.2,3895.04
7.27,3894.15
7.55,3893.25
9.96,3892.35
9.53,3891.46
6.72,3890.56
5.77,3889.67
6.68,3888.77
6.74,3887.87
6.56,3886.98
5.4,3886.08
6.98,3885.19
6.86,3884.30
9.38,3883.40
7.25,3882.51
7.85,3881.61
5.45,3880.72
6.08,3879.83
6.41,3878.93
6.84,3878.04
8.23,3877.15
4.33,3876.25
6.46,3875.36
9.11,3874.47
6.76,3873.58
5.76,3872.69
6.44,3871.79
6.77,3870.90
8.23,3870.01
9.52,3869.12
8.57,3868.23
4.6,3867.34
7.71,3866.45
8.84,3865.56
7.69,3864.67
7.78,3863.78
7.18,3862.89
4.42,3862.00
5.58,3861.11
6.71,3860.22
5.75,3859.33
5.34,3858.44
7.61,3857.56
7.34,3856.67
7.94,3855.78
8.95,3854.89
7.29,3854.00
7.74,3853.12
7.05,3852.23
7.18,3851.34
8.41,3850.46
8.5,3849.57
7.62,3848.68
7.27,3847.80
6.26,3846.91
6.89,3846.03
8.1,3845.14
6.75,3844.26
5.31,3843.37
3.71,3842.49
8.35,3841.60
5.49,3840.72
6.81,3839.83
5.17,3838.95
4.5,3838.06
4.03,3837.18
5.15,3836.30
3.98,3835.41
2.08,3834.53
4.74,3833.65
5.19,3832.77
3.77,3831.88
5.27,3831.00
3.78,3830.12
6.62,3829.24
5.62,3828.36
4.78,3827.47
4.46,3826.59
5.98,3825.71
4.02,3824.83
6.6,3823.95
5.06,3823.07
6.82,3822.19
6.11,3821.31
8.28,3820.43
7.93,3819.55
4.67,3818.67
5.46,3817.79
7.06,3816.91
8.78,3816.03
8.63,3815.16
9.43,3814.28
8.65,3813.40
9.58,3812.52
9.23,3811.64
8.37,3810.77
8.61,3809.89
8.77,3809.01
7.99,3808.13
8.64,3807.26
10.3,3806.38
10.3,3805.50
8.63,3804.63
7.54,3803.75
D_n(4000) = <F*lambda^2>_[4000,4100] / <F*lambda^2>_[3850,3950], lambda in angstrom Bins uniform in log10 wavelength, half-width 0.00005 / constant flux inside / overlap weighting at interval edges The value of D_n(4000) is 2.0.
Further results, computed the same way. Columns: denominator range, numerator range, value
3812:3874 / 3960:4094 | 2.14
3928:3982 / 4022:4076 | 1.89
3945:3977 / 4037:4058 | 1.75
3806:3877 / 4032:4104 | 2.23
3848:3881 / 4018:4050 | 2.12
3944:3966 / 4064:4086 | 1.63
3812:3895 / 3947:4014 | 1.73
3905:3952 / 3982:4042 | 1.83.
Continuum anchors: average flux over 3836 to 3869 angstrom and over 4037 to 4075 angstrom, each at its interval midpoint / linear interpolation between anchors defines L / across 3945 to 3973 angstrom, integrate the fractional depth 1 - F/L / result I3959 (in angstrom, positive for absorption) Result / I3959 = 6.4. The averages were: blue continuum 6.78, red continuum 13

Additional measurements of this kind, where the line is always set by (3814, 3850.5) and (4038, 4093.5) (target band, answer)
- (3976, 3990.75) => -1.56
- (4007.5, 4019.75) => -3.48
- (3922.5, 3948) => 8.23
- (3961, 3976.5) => 6.64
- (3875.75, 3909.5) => 0.69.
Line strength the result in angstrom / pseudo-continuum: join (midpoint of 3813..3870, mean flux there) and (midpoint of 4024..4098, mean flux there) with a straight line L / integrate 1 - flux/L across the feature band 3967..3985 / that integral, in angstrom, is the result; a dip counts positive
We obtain 3.9 angstrom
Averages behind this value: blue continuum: 6.47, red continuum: 13.6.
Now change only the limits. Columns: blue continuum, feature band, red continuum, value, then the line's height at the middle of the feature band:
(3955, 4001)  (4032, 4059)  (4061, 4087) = -1.2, 12.4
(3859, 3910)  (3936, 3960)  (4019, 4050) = 4.2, 10.2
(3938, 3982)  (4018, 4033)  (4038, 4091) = -4.2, 11.5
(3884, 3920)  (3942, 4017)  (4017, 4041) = 8.9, 12.1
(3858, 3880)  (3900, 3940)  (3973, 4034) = 5.7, 9.33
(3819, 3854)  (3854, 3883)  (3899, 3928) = 1.3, 7.35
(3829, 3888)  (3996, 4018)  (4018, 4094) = -4.4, 11.9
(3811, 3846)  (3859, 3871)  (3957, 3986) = -0.9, 6.6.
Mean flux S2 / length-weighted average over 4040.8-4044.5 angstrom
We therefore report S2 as 12.6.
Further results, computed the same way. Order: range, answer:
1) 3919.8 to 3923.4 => 9.79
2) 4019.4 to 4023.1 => 14.3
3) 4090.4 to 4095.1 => 15.1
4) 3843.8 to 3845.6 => 7.39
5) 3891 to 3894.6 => 8.57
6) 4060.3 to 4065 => 12.9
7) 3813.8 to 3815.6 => 9.05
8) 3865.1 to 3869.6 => 7.86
